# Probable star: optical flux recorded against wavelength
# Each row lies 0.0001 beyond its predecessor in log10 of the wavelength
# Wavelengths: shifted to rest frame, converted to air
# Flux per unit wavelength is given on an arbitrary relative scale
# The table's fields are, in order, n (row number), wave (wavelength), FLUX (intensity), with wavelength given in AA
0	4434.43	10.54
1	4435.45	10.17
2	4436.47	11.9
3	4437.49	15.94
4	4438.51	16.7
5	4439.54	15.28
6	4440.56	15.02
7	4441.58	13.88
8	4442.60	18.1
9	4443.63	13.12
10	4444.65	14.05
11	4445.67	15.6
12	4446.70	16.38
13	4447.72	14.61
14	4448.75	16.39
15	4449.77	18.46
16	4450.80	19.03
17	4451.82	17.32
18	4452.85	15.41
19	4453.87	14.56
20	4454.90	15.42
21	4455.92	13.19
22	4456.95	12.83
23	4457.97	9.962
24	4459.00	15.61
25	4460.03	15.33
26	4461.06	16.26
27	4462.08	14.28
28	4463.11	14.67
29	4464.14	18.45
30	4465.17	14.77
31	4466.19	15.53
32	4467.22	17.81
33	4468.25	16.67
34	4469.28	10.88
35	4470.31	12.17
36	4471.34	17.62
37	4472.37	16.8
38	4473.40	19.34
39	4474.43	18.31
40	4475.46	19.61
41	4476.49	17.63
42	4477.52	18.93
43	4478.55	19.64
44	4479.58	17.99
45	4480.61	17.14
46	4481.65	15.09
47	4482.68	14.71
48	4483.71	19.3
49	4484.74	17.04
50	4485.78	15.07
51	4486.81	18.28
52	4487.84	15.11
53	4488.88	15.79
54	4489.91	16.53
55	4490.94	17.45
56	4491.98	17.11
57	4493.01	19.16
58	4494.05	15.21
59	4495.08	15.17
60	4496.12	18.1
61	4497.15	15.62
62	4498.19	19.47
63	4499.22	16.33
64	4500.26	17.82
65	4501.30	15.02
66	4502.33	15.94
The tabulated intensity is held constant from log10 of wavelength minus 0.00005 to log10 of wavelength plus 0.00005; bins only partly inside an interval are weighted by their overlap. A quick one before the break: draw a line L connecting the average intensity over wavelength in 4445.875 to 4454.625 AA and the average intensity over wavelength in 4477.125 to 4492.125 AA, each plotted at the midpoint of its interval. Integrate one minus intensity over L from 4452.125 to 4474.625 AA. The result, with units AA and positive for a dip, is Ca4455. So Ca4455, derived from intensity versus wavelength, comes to 1.9 AA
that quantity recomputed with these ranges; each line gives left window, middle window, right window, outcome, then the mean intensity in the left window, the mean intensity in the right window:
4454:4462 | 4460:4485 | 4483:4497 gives -2.1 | 14.1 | 16.8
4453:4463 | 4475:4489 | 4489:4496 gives -1.1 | 14.2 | 16.8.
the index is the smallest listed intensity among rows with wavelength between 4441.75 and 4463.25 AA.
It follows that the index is 9.962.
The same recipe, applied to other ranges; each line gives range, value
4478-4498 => 14.71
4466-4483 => 10.88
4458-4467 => 14.28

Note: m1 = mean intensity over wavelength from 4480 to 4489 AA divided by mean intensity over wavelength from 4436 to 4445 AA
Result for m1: 1.10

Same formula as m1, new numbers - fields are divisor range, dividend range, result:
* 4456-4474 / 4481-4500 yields 1.10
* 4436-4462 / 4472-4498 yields 1.13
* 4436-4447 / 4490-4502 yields 1.12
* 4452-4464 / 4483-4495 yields 1.16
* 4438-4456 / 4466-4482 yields 1.08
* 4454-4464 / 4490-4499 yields 1.19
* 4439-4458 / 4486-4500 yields 1.10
